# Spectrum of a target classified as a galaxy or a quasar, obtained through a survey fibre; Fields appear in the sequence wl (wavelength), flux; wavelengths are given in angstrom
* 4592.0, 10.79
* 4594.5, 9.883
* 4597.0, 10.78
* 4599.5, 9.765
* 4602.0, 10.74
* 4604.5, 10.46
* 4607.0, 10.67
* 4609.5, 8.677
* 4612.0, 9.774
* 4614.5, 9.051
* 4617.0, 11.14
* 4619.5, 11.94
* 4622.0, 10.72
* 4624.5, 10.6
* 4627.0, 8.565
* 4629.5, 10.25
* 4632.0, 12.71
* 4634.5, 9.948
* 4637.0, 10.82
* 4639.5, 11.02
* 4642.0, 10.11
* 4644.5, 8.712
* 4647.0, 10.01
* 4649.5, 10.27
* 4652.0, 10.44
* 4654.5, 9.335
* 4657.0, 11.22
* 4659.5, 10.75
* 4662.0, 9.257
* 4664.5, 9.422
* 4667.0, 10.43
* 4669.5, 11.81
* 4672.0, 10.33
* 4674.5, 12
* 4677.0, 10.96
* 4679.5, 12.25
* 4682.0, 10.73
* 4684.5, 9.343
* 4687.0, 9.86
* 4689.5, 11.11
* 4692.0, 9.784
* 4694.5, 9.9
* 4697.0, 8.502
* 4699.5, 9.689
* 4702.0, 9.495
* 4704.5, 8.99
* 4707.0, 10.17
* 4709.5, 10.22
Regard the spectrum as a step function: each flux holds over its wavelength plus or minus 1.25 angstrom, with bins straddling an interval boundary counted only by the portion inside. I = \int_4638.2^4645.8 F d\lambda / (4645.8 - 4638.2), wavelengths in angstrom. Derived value 9.95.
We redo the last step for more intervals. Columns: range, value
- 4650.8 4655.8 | 9.9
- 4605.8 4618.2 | 9.85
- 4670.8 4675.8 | 11.2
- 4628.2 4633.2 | 11.4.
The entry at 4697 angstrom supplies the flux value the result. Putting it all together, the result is 8.502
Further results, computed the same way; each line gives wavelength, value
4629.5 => 10.25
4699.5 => 9.689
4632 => 12.71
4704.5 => 8.99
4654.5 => 9.335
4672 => 10.33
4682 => 10.73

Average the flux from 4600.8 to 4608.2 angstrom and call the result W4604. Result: 10.6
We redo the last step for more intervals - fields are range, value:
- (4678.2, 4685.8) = 10.8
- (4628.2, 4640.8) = 10.9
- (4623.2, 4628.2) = 9.6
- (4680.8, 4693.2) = 10.2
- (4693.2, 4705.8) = 9.32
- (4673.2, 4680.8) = 11.7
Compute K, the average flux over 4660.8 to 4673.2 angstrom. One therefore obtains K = 10.3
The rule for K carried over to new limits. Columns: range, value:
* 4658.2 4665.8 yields 9.82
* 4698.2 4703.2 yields 9.58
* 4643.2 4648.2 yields 9.36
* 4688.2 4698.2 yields 9.83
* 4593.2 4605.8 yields 10.3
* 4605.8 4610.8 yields 9.66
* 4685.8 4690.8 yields 10.5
